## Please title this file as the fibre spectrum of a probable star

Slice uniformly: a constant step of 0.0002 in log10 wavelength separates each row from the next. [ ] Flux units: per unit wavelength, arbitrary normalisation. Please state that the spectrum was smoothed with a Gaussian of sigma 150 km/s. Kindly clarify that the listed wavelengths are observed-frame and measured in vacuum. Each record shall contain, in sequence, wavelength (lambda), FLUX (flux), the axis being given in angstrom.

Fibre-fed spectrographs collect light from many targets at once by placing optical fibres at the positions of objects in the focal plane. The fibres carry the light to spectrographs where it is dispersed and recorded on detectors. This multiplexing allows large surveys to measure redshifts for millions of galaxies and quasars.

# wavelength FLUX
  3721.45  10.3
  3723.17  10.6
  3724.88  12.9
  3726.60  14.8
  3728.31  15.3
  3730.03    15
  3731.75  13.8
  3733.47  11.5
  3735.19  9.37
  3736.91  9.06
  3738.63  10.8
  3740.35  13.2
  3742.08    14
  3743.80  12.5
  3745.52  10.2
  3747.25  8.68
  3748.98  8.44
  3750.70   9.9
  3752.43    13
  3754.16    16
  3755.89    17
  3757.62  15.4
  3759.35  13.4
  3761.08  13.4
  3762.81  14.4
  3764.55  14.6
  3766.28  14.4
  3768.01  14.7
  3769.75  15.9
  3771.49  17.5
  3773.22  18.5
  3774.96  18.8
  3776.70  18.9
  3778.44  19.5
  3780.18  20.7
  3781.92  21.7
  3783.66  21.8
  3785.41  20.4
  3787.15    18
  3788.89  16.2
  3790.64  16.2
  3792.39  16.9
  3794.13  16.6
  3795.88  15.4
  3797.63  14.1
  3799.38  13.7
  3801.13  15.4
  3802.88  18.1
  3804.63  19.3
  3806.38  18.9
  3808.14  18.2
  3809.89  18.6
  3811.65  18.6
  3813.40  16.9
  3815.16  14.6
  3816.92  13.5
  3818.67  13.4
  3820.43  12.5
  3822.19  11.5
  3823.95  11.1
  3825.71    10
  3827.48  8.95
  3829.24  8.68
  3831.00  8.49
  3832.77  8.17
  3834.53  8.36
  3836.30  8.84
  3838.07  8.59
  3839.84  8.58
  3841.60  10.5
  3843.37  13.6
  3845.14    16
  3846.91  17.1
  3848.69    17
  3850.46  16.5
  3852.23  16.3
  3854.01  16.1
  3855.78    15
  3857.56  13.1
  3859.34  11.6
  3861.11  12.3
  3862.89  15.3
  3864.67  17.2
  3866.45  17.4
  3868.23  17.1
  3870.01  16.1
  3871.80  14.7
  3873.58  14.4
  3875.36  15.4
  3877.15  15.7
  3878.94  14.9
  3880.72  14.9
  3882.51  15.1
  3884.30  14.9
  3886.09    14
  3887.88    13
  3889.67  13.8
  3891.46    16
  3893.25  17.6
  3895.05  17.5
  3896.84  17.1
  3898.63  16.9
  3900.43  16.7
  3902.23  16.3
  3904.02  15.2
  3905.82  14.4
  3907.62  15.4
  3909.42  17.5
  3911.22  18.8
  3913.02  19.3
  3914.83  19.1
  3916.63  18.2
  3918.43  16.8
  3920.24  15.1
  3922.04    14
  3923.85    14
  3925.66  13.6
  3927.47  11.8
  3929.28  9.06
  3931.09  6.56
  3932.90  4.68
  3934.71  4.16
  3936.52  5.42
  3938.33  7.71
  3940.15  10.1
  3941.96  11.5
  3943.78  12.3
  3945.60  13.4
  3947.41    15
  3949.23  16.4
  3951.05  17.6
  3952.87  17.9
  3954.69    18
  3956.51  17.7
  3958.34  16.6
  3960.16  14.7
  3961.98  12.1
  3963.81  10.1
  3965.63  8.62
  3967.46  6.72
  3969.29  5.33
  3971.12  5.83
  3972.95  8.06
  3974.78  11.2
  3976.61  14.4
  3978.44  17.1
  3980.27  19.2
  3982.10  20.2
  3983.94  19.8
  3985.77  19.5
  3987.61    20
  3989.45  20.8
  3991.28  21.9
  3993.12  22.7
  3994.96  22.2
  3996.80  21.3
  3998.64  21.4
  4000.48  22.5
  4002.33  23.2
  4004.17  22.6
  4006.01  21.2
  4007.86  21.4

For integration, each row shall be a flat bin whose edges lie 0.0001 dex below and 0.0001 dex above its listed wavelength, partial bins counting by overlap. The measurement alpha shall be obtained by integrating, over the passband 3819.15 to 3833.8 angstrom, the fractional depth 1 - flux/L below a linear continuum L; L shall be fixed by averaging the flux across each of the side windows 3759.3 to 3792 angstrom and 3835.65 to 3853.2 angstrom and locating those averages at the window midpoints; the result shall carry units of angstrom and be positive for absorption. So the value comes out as 4.52 angstrom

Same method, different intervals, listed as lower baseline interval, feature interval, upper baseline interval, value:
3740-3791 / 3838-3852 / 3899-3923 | 2.0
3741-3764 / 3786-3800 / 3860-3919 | -2.3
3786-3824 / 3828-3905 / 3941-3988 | 5.0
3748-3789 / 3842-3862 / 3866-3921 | 1.6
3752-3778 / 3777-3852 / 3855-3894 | 3.2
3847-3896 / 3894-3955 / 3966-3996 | 6.1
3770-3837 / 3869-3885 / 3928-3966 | -1.7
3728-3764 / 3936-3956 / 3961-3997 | 1.9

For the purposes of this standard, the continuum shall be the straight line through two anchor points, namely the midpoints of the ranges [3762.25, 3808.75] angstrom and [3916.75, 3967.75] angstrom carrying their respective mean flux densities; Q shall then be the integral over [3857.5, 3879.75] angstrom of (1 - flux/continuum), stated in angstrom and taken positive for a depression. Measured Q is -0.6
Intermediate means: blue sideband 17.4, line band 15.1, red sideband 12.4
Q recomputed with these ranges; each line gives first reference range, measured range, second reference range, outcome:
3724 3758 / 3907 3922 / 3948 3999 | -2.30 angstrom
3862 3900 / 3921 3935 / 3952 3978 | 3.75 angstrom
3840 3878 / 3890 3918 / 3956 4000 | -3.06 angstrom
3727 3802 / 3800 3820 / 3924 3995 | -2.83 angstrom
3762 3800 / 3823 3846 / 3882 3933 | 8.92 angstrom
